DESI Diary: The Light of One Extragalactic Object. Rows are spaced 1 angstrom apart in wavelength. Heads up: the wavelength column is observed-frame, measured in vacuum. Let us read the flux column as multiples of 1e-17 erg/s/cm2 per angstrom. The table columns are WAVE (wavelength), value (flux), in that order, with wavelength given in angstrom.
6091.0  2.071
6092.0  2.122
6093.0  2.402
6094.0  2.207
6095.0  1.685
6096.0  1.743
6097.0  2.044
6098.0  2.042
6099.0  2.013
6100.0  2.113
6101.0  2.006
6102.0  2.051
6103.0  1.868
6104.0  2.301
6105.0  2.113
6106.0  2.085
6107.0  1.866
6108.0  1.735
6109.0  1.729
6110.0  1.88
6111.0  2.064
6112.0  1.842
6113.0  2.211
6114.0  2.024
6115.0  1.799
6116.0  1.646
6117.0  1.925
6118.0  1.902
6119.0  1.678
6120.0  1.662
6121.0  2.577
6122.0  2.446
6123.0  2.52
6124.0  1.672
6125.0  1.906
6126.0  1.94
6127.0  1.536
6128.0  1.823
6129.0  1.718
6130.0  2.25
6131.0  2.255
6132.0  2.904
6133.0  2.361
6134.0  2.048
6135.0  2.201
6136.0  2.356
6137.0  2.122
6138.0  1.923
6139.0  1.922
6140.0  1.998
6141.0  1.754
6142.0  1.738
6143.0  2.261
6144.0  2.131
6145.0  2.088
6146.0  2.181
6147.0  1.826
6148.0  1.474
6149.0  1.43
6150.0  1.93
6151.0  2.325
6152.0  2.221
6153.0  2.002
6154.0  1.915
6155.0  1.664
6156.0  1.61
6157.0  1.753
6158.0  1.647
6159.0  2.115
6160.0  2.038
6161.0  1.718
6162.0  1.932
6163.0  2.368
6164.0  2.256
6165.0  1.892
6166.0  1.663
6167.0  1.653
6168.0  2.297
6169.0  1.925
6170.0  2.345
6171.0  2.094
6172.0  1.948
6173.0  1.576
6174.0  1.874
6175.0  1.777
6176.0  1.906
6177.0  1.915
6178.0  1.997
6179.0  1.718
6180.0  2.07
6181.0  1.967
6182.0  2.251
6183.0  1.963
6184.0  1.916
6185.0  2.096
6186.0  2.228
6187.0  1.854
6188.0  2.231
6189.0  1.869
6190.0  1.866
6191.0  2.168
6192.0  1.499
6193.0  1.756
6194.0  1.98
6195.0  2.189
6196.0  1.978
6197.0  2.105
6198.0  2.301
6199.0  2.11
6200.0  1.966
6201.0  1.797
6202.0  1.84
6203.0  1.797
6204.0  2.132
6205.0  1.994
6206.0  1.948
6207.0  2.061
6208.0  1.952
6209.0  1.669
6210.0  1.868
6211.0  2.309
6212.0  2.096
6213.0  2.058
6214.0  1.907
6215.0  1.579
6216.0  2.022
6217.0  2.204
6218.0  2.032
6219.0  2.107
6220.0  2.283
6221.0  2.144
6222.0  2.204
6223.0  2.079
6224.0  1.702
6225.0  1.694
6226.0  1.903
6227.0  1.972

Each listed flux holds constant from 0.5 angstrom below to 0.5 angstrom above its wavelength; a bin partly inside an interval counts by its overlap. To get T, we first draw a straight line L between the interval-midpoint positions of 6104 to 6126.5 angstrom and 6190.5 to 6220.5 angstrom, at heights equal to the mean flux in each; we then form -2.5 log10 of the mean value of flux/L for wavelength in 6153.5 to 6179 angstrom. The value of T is 0.04 mag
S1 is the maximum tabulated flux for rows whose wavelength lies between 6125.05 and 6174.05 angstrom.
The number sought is 2.904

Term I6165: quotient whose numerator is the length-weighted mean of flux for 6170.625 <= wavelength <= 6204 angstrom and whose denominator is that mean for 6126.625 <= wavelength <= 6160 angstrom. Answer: 0.99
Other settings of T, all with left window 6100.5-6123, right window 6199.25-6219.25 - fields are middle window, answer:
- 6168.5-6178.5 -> 0.02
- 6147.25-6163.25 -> 0.06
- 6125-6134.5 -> -0.05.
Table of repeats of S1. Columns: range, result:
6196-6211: 2.309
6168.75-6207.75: 2.345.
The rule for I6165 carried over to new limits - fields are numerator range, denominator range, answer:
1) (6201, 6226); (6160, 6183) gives 1.01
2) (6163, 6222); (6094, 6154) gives 0.99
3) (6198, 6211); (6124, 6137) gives 0.94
